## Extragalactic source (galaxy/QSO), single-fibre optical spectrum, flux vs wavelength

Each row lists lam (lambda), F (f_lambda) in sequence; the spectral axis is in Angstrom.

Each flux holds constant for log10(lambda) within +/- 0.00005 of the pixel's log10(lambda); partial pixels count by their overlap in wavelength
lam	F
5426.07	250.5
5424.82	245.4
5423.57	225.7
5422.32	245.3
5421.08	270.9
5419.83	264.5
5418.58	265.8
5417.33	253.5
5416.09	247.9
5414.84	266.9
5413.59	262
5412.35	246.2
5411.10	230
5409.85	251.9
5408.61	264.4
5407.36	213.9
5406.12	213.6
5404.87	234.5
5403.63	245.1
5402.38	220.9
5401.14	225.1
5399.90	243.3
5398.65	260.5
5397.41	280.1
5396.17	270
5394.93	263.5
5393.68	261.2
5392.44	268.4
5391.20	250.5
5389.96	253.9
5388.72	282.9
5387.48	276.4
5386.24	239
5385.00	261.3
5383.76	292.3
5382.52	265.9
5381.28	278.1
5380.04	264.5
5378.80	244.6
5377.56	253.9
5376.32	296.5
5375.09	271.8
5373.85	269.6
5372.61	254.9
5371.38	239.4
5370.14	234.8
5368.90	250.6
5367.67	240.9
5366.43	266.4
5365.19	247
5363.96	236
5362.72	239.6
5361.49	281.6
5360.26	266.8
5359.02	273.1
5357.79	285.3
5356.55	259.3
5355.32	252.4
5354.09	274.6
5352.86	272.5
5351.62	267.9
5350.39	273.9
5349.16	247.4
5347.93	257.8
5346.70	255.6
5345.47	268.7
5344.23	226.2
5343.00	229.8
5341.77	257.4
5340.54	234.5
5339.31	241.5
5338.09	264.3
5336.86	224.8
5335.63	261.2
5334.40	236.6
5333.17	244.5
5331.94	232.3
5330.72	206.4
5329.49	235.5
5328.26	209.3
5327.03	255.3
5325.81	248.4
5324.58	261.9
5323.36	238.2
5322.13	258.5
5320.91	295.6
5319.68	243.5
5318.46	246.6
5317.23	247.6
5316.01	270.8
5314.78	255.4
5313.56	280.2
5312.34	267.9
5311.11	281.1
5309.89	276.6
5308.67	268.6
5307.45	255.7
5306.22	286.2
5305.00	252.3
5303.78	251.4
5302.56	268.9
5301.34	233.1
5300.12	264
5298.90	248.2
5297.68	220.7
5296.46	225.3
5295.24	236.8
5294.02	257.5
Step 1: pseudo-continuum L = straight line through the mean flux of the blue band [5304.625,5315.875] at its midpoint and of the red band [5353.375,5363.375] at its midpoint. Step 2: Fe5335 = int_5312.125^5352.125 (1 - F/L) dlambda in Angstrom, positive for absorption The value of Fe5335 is 2.78 Angstrom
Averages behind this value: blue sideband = 270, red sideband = 267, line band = 250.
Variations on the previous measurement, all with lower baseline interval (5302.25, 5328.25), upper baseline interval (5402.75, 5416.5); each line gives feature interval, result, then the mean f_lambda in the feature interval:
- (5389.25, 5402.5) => -0.56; 256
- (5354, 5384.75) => -1.33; 261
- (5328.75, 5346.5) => 1.13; 240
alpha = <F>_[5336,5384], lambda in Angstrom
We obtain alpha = 258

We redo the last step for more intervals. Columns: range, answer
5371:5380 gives 262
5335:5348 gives 247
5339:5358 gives 256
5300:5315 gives 265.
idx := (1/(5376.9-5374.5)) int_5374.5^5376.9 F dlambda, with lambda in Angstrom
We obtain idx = 285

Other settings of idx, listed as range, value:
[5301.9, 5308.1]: 263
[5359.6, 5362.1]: 274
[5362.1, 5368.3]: 246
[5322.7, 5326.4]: 249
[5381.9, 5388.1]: 267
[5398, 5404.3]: 239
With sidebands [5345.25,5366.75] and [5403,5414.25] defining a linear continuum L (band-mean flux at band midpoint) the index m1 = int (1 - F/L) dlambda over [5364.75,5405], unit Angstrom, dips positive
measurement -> -1.3 Angstrom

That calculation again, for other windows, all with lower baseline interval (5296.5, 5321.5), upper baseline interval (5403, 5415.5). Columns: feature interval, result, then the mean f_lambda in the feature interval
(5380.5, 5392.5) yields -1.0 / 267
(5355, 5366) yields -0.4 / 260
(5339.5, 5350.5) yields 0.2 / 249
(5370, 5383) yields -0.7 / 262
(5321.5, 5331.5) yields 0.7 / 239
